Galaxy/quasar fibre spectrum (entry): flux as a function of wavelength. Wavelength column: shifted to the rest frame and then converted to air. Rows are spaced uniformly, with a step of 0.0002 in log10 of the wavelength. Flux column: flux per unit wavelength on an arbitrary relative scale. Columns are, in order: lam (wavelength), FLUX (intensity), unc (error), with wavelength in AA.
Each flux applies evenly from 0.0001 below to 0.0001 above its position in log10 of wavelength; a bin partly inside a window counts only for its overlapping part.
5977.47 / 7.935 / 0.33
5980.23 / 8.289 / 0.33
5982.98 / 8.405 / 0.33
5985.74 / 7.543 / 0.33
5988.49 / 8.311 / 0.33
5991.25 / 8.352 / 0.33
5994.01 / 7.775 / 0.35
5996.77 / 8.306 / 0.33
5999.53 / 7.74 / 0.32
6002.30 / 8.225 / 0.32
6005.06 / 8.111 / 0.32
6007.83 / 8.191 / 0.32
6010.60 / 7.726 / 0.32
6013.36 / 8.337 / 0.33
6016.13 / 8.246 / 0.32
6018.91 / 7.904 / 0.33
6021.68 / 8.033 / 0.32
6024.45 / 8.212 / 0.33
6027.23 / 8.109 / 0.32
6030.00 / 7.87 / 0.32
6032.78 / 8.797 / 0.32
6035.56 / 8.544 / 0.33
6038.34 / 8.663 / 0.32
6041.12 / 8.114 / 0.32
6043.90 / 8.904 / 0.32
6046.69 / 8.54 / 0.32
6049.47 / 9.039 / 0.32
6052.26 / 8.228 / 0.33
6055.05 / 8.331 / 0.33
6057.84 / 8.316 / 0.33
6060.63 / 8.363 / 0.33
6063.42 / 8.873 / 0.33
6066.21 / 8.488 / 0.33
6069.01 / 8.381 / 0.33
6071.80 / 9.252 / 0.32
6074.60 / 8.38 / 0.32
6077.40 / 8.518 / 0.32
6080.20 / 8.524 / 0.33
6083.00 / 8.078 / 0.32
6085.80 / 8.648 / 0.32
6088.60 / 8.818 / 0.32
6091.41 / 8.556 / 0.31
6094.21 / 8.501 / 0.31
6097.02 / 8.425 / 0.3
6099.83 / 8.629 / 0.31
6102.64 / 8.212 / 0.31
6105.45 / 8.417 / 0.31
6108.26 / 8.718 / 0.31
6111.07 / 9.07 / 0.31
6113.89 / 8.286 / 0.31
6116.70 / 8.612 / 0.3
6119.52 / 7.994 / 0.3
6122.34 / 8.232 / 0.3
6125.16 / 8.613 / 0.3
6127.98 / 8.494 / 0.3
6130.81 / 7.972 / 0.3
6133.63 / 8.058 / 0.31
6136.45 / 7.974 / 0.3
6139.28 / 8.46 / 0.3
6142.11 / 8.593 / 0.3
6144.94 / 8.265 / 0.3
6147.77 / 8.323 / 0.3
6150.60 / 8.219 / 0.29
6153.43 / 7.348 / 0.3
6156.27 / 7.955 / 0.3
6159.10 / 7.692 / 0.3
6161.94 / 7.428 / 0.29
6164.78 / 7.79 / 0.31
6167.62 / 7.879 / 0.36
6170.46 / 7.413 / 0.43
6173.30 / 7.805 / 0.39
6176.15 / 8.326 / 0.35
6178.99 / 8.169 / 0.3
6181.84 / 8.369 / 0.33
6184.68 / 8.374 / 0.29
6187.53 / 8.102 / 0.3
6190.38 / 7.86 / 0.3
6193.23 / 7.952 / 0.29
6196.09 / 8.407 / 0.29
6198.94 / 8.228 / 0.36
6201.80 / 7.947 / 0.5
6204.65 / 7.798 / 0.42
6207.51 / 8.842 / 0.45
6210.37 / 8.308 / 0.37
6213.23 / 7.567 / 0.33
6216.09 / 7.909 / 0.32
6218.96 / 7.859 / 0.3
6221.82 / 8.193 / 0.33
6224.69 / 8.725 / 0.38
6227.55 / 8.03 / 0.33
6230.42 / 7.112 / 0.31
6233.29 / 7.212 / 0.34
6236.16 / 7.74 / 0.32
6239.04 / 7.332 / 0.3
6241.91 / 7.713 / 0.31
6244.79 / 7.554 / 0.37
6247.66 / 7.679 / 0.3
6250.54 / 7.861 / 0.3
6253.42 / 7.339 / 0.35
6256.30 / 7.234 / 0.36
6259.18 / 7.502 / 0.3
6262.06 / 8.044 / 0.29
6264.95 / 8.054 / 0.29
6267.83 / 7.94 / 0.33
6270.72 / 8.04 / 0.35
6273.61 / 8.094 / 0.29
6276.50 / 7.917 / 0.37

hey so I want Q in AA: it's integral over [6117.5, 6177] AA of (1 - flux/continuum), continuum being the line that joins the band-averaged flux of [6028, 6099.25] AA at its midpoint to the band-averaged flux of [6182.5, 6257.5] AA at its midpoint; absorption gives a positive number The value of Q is 1.0 AA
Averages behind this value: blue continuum 8.52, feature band 8.04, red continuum 7.89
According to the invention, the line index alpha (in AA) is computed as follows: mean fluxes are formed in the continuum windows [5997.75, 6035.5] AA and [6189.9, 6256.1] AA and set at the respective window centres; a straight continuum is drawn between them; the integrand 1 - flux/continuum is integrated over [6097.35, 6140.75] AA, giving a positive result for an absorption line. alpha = -2.09 AA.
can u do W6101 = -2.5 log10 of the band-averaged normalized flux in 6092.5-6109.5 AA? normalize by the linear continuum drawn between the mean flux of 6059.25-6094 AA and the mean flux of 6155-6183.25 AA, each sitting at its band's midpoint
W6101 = -0.01 mag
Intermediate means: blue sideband 8.57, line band 8.48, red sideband 7.88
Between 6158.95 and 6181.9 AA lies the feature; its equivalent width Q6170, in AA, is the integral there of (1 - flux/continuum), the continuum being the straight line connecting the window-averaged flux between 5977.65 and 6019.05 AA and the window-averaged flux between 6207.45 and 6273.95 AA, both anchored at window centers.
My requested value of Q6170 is 0.1 AA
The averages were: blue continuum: 8.1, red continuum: 7.8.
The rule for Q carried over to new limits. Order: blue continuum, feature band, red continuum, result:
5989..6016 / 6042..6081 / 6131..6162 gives -2.39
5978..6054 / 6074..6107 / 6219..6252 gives -1.67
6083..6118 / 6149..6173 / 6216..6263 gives 1.35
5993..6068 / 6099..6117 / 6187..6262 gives -0.98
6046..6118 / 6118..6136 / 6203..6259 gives 0.22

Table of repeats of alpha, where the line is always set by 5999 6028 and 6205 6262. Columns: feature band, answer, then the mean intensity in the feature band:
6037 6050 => -0.9 AA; 8.63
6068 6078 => -0.8 AA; 8.65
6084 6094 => -0.8 AA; 8.63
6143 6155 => -0.3 AA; 8.06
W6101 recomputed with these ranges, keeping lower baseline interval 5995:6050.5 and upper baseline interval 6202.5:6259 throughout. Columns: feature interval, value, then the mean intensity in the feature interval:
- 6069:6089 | -0.057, 8.58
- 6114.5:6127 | -0.043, 8.37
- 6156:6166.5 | 0.035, 7.7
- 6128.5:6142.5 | -0.026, 8.2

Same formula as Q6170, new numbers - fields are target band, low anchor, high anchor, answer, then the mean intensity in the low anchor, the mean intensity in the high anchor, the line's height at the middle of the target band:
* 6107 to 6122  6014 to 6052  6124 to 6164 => -0.63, 8.38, 8.09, 8.17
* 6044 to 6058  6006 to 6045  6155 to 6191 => -0.59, 8.25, 7.94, 8.2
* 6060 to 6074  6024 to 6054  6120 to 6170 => -0.53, 8.46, 8.06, 8.36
